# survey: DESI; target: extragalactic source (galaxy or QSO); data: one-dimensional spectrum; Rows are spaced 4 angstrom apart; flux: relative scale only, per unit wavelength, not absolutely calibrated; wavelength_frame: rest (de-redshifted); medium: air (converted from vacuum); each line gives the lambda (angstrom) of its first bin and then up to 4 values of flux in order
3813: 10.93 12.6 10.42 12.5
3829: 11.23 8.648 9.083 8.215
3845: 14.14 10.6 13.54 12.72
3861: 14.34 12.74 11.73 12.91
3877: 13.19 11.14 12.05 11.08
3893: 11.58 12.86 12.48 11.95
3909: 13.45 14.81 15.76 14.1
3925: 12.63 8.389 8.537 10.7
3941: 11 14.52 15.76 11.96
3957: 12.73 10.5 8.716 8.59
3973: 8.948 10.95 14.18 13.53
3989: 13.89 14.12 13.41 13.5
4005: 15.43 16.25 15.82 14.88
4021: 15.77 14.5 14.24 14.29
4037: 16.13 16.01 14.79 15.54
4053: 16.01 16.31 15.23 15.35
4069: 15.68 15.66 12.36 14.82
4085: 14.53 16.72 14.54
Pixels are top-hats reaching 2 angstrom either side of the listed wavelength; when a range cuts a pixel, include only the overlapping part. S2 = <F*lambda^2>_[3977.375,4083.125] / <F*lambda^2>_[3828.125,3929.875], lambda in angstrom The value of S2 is 1.3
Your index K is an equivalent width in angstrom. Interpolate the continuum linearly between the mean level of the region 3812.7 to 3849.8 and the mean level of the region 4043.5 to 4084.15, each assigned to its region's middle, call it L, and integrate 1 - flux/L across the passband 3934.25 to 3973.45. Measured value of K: 5.1 angstrom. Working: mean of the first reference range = 10.8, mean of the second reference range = 15.2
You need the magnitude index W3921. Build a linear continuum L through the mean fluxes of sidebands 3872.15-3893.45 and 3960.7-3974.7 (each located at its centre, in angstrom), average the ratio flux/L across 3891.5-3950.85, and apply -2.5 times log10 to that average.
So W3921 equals -0.18 mag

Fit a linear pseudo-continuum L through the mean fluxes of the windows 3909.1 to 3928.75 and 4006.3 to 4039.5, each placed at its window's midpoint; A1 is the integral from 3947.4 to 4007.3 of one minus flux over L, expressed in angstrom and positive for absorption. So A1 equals 8.9 angstrom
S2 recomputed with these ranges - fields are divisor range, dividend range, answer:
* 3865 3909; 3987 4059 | 1.32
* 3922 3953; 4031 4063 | 1.40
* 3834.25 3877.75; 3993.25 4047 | 1.35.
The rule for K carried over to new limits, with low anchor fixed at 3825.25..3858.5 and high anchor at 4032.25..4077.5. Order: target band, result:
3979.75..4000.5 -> 0.4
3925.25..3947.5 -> 3.6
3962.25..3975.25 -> 4.5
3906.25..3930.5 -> -1.2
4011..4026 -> -0.6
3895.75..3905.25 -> -0.2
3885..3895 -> 0.5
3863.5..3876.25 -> -1.0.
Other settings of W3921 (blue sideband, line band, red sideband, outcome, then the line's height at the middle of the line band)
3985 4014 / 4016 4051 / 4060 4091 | -0.03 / 14.7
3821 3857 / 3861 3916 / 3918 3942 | -0.14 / 11.1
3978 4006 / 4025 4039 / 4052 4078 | -0.01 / 14.6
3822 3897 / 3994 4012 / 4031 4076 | -0.01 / 14.5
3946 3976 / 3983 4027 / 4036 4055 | -0.09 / 13.5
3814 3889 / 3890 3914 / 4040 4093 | -0.01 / 12.6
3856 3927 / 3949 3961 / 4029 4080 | 0.10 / 13.8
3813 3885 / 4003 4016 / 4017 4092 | -0.09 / 14.4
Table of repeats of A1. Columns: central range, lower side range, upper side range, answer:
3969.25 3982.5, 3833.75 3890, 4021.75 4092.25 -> 2.82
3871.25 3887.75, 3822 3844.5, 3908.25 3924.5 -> 0.40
